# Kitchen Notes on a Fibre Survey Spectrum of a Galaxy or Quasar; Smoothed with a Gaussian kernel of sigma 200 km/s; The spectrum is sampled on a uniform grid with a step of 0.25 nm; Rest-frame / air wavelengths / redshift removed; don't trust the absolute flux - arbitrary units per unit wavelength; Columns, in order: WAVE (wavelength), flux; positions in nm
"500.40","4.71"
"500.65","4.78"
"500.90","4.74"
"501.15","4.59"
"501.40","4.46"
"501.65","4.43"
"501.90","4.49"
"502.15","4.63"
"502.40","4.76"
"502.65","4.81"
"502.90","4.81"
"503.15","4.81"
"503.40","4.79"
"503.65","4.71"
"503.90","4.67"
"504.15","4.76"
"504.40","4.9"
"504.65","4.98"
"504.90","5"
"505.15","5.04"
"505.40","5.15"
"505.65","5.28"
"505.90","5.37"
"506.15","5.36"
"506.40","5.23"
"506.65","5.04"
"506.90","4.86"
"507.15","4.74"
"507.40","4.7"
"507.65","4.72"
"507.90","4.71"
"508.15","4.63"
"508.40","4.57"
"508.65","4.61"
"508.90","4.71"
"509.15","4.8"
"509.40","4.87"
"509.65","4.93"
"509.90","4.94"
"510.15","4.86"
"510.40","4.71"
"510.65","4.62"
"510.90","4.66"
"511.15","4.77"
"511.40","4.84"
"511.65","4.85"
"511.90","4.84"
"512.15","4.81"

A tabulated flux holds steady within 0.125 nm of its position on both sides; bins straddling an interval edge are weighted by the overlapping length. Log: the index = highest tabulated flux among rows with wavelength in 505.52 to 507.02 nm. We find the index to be 5.37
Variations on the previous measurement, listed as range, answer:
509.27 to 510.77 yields 4.94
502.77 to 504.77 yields 4.98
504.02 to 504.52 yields 4.9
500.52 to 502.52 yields 4.78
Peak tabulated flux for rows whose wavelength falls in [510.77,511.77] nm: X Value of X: 4.85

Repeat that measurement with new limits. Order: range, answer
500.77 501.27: 4.74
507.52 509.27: 4.8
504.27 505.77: 5.28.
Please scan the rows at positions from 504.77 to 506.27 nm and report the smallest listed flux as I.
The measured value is 5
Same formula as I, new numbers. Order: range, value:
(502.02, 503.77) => 4.63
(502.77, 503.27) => 4.81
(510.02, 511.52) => 4.62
